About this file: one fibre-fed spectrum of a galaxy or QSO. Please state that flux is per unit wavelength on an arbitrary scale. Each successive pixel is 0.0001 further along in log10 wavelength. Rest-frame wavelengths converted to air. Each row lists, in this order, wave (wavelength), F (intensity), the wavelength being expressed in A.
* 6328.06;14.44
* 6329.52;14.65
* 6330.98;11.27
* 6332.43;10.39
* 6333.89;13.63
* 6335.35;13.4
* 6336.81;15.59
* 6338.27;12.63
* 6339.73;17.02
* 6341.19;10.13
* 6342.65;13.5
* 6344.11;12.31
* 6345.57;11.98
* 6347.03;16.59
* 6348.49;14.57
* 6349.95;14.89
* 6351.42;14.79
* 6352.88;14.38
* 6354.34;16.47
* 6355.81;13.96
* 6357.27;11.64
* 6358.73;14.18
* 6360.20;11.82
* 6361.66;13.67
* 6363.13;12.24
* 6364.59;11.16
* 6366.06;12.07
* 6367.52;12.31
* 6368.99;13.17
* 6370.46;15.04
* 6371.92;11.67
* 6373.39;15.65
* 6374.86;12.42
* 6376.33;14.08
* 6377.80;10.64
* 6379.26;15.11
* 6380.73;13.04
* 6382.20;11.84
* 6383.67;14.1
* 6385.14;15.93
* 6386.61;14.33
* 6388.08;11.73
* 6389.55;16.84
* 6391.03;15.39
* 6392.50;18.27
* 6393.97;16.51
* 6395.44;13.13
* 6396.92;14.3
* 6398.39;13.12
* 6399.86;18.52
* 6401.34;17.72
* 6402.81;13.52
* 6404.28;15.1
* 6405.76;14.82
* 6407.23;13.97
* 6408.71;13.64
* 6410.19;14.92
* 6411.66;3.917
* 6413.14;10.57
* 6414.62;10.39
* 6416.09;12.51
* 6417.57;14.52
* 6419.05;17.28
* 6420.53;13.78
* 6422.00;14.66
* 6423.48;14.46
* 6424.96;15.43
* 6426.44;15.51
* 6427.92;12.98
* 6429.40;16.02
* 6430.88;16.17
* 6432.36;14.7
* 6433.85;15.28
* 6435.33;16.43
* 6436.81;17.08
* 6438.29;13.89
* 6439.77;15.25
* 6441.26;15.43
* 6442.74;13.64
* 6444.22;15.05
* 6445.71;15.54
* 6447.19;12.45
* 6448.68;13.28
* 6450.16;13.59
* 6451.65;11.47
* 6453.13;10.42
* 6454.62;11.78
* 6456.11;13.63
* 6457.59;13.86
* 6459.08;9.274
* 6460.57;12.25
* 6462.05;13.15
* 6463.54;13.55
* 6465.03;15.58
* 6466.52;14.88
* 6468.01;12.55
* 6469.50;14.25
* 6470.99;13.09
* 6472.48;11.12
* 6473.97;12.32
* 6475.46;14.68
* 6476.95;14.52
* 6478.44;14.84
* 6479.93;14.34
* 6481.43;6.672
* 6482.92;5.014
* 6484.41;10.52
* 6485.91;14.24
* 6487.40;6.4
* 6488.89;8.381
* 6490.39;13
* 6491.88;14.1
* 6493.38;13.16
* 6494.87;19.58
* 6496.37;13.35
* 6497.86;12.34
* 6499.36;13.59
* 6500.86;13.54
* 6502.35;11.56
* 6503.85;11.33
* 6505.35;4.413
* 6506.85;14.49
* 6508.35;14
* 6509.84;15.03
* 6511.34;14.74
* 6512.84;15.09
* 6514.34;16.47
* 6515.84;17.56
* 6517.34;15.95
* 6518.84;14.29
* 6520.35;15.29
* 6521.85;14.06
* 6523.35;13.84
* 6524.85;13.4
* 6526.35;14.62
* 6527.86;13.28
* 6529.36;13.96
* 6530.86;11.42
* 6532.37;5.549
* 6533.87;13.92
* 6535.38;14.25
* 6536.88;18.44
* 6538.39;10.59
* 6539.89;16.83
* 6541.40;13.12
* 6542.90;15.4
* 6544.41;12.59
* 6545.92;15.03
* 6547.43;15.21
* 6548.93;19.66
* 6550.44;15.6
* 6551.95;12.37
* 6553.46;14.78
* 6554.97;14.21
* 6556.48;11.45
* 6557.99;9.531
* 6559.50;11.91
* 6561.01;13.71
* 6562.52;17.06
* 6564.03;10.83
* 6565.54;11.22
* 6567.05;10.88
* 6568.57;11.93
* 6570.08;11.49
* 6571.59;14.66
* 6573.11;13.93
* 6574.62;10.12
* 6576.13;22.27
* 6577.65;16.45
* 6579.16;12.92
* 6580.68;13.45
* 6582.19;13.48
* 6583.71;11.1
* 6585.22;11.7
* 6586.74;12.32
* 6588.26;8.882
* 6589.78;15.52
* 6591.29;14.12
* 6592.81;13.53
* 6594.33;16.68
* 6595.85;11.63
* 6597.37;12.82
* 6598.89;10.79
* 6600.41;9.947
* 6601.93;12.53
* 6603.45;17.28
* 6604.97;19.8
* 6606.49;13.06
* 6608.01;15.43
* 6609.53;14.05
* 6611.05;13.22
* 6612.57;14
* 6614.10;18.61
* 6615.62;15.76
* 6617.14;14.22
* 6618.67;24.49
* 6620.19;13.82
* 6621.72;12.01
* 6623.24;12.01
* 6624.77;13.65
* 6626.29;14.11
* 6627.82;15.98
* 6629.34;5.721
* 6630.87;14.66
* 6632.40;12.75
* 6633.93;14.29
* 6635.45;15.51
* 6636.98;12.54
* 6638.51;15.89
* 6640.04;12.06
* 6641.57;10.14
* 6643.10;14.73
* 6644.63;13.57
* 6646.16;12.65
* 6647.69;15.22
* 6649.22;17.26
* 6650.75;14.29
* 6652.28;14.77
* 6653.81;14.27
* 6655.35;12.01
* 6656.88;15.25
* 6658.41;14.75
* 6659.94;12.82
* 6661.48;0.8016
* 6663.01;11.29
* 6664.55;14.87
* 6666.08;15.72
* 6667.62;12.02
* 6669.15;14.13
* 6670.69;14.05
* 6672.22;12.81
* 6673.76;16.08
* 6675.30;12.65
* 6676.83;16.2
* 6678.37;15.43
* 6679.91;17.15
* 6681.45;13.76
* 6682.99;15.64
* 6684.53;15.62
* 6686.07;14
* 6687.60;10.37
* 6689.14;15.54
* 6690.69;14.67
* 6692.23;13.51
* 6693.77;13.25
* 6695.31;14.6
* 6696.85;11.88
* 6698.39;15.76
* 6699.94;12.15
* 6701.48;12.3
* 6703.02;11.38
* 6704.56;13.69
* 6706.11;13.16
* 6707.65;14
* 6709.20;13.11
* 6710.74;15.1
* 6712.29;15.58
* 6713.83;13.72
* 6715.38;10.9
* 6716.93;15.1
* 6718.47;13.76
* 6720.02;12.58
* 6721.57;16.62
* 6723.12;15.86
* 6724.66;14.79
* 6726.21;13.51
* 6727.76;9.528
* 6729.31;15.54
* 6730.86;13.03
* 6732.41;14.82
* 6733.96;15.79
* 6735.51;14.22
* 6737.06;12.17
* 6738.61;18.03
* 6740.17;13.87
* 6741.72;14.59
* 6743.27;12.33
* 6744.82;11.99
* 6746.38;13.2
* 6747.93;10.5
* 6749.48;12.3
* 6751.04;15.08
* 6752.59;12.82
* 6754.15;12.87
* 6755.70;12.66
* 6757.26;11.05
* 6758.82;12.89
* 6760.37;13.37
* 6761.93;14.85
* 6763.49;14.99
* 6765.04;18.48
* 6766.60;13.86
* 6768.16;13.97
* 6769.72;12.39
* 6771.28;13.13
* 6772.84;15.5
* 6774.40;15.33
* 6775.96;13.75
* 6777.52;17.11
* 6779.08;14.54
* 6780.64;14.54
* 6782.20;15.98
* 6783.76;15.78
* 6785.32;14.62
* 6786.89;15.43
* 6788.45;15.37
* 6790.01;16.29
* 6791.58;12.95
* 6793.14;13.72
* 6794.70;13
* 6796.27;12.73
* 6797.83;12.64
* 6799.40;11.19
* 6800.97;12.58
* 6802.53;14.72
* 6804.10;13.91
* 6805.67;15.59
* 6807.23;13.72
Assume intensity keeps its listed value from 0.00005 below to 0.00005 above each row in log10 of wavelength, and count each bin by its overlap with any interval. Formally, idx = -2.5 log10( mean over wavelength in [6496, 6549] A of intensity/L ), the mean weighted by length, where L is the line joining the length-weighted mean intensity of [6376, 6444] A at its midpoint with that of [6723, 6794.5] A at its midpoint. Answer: 0.04 mag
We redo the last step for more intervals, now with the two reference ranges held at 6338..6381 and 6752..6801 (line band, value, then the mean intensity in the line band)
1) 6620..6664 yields 0.07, 13.1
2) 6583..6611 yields 0.03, 13.4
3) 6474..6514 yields 0.10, 12.5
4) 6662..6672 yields 0.05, 13.3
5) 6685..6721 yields 0.04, 13.5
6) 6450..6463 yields 0.13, 12.1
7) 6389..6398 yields -0.16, 15.6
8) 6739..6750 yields 0.09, 12.9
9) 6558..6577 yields 0.05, 13.2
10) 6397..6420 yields -0.01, 13.7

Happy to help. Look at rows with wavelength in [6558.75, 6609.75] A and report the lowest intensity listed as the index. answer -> 8.882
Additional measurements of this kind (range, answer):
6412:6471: 9.274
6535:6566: 9.531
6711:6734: 9.528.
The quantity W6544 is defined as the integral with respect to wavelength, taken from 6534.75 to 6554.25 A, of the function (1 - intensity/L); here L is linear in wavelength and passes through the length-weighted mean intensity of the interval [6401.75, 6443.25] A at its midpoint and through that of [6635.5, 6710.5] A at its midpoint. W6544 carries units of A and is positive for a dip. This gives -1.4 A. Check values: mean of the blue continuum 14.2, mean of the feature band 14.9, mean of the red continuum 13.6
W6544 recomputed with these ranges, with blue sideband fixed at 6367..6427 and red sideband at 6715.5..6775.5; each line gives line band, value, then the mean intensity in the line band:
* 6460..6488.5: 3.5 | 12.3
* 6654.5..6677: 1.5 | 13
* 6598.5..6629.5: -1.4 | 14.5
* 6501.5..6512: 1.3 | 12.2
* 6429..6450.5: -1.5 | 14.9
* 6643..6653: -0.5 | 14.6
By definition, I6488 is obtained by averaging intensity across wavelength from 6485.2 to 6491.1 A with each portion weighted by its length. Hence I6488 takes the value 10.5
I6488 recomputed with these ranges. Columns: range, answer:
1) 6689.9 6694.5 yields 13.8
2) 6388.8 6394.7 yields 16.7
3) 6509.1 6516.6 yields 15.8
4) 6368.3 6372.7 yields 13.3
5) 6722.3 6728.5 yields 13.5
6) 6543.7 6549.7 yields 15.6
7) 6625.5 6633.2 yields 12.7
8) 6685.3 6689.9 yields 13.3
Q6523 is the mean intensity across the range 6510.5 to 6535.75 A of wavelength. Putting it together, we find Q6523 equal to 14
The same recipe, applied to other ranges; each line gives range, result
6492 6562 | 13.8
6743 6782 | 13.8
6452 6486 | 12.4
